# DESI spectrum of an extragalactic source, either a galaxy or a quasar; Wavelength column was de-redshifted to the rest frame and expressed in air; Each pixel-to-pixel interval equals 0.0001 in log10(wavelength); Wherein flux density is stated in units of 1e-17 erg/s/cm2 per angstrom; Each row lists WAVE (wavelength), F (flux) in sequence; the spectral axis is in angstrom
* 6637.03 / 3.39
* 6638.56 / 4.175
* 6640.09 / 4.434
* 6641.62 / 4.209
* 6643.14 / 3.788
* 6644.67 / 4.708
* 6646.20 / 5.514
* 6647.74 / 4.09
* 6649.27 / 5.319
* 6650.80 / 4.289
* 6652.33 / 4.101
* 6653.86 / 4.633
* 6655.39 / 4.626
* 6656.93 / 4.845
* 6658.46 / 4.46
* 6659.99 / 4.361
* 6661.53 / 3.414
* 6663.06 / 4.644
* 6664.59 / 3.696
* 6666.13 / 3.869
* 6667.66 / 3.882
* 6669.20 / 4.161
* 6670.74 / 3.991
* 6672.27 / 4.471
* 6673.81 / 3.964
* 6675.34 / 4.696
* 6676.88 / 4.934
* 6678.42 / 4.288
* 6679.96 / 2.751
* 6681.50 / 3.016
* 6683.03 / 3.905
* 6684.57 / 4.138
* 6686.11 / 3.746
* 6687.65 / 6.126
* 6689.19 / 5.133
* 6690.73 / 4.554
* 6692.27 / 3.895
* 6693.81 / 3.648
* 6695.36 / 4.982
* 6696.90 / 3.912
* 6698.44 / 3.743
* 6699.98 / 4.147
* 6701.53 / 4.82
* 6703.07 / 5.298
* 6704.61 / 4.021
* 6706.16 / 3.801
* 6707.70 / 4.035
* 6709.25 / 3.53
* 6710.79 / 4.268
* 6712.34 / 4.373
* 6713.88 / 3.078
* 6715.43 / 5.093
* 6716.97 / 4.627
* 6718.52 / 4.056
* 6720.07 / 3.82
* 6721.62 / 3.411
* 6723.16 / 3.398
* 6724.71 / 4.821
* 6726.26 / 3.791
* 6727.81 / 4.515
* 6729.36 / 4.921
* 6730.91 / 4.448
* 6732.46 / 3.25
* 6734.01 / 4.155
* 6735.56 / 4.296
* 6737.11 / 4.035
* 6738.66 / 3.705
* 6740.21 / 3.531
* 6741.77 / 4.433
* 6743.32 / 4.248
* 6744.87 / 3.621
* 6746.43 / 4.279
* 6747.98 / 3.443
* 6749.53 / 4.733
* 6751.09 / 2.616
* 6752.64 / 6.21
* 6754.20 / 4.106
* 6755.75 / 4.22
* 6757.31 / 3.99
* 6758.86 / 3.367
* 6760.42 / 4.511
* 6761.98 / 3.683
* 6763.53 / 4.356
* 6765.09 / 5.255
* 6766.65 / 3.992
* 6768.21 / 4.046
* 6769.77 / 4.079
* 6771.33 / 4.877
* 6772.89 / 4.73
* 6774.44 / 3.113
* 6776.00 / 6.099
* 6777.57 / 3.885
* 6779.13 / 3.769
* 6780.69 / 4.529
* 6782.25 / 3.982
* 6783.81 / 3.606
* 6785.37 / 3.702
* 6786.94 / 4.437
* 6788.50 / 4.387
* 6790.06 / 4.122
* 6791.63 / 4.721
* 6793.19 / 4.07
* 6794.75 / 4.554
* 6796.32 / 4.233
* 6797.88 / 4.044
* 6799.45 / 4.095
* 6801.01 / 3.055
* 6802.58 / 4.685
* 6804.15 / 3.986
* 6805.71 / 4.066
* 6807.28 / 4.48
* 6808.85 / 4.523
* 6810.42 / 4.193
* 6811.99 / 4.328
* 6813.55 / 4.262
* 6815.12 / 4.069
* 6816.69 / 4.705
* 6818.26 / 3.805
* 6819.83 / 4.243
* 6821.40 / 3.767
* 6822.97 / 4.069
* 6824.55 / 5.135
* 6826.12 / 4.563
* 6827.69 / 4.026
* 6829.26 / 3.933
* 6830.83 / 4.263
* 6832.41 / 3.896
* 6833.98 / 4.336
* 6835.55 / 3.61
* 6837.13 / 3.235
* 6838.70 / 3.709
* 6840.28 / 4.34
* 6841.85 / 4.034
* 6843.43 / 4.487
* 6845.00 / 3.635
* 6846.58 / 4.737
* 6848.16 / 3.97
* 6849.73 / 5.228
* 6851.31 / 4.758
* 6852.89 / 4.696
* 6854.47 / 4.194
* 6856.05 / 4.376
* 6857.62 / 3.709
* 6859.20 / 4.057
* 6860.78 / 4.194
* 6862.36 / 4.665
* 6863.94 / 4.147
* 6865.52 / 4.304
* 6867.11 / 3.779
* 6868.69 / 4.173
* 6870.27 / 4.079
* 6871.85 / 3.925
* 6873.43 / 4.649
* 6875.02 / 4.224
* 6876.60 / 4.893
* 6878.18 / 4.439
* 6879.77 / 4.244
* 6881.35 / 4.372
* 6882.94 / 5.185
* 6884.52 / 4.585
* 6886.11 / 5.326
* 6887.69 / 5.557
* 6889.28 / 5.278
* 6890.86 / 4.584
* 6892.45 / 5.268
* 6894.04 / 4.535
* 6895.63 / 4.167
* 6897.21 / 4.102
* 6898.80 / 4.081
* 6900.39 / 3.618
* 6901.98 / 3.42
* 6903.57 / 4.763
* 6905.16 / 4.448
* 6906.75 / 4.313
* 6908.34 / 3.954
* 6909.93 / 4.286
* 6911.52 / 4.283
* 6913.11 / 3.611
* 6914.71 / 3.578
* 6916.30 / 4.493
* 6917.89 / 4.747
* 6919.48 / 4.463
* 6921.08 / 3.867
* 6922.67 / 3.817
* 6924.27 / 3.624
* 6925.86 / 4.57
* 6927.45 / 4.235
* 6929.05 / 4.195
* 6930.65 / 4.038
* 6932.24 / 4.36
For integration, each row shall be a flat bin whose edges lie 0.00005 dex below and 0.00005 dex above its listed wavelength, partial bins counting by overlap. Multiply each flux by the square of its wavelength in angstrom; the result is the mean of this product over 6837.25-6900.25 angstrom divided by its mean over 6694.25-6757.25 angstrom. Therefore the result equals 1.1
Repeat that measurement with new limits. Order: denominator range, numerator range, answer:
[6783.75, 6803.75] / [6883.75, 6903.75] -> 1.13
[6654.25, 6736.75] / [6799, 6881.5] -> 1.05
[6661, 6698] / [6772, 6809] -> 1.04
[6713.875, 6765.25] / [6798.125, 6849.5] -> 1.03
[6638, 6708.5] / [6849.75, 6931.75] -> 1.08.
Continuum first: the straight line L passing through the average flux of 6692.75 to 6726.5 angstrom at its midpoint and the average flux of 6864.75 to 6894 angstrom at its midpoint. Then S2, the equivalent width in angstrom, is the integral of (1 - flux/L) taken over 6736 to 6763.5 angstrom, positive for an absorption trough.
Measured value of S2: 1.2 angstrom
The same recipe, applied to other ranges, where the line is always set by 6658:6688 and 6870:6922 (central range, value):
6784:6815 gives 0.6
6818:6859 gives 1.3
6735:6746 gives 0.5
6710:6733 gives 0.2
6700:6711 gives -0.3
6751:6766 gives -0.3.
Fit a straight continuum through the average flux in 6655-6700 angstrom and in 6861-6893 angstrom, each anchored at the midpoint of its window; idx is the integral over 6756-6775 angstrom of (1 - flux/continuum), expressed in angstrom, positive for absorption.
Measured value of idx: 0.8 angstrom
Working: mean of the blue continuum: 4.2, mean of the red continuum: 4.57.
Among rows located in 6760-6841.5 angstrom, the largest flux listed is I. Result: 6.099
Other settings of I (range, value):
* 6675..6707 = 6.126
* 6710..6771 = 6.21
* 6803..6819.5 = 4.705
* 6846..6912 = 5.557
